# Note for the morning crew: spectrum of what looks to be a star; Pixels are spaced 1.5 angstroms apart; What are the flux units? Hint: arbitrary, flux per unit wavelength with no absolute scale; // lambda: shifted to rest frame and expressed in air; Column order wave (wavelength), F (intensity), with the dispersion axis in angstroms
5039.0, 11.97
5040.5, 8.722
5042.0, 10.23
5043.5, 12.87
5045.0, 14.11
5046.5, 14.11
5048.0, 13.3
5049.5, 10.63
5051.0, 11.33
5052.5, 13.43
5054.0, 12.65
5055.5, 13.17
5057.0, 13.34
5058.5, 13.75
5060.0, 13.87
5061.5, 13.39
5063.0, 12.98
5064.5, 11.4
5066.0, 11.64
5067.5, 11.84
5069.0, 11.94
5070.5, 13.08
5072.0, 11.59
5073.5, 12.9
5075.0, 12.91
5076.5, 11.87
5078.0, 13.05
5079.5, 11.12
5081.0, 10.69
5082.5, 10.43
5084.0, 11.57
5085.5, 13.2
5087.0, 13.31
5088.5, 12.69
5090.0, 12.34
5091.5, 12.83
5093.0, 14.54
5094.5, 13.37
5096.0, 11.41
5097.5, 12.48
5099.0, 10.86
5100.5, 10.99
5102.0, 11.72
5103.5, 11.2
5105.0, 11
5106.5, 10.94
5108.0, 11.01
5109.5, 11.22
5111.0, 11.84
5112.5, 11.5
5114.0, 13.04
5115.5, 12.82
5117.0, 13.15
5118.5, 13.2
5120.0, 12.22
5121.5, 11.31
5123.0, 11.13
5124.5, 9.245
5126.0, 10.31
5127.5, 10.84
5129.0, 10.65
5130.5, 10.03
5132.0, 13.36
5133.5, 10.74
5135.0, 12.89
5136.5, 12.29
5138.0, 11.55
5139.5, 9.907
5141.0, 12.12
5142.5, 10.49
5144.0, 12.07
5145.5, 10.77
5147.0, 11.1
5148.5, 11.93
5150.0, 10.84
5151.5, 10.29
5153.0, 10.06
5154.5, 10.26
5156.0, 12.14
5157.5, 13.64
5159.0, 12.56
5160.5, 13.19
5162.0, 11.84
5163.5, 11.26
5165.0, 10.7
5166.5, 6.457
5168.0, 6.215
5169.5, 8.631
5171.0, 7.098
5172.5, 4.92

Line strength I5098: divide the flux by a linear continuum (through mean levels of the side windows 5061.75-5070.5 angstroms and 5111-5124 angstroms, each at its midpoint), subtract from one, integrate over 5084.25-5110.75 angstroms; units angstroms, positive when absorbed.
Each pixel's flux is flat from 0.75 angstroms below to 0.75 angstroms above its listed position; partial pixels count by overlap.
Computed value 0.3 angstroms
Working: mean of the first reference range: 12.1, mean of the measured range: 12.1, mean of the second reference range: 12.2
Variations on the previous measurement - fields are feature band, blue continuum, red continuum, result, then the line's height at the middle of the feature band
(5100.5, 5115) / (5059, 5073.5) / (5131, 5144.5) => 0.62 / 12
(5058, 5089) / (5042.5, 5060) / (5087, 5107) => 0.53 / 12.5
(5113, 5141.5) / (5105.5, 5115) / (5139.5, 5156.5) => -0.67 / 11.3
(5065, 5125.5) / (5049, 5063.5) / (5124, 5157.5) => 0.58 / 12.1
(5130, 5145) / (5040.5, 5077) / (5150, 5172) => -1.07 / 10.8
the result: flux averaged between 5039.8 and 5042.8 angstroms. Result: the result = 9.55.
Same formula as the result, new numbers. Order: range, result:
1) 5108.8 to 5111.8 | 11.5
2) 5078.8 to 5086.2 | 11.4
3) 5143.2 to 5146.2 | 11.4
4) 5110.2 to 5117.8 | 12.5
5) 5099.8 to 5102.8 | 11.4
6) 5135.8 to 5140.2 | 11.3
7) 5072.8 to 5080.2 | 12.4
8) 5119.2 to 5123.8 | 11.5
